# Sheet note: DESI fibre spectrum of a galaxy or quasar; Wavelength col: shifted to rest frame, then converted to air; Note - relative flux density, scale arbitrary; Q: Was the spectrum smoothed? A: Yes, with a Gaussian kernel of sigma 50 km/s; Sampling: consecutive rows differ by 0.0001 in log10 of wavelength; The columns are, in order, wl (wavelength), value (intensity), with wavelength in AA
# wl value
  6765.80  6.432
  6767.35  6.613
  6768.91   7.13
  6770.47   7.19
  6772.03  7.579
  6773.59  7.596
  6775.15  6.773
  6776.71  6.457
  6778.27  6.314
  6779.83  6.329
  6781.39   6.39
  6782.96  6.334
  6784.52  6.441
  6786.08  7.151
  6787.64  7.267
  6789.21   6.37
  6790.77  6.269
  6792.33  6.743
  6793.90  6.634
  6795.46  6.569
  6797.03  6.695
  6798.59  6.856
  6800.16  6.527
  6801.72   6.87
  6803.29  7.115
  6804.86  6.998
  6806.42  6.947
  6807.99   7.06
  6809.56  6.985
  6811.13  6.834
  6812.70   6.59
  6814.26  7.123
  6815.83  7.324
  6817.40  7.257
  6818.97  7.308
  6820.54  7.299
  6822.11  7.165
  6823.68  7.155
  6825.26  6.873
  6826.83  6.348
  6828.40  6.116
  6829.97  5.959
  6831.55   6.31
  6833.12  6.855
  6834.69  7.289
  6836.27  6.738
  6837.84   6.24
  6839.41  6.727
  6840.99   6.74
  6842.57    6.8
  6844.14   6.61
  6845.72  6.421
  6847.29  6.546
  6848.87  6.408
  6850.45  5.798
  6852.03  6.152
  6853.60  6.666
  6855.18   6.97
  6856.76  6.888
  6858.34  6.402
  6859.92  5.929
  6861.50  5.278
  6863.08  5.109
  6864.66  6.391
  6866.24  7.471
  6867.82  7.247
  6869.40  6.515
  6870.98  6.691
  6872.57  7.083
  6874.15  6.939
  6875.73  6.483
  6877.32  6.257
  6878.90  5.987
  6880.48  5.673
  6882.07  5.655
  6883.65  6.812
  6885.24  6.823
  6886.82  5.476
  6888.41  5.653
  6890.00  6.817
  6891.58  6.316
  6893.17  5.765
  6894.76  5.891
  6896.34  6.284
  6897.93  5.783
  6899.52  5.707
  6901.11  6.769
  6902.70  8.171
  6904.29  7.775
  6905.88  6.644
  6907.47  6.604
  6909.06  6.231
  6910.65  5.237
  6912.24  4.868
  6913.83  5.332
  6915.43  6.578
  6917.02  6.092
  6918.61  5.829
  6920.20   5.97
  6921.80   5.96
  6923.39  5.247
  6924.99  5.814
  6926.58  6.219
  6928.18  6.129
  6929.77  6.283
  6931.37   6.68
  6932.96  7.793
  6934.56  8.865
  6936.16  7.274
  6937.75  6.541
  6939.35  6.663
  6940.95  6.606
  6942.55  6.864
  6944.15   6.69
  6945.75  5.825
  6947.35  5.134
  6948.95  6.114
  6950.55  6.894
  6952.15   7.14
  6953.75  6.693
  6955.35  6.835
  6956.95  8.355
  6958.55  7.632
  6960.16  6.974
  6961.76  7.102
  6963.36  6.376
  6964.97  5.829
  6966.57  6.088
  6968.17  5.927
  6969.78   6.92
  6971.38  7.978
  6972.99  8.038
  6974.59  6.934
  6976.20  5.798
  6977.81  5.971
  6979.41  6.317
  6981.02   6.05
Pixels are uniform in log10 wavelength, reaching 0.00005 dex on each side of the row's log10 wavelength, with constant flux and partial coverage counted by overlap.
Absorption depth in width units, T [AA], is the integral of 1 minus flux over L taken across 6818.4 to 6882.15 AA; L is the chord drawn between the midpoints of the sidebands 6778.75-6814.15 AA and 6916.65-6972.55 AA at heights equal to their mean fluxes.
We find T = 1.5 AA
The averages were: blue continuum 6.73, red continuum 6.62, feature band 6.53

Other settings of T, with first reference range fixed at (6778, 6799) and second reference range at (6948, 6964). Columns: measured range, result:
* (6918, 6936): 1.2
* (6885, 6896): 1.2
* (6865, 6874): -0.2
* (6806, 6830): -0.9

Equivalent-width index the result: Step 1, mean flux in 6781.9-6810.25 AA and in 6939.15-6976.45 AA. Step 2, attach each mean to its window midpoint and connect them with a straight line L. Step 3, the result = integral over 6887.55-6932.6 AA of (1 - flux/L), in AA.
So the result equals 3.8 AA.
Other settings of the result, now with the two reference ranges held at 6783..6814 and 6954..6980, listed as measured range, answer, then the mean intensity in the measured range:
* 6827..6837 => 0.4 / 6.53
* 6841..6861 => 1.0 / 6.46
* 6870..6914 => 3.3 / 6.29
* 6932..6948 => -0.1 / 6.84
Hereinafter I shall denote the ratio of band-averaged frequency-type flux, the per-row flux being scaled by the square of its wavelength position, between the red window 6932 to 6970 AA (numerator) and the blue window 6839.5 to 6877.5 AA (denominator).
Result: 1.07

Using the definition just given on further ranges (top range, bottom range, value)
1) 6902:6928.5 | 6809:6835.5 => 0.92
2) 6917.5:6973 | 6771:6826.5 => 1.01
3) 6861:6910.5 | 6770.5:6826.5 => 0.95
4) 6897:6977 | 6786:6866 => 1.02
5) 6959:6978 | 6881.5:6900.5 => 1.12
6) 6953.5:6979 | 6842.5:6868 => 1.11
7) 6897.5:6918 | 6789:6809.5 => 0.96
